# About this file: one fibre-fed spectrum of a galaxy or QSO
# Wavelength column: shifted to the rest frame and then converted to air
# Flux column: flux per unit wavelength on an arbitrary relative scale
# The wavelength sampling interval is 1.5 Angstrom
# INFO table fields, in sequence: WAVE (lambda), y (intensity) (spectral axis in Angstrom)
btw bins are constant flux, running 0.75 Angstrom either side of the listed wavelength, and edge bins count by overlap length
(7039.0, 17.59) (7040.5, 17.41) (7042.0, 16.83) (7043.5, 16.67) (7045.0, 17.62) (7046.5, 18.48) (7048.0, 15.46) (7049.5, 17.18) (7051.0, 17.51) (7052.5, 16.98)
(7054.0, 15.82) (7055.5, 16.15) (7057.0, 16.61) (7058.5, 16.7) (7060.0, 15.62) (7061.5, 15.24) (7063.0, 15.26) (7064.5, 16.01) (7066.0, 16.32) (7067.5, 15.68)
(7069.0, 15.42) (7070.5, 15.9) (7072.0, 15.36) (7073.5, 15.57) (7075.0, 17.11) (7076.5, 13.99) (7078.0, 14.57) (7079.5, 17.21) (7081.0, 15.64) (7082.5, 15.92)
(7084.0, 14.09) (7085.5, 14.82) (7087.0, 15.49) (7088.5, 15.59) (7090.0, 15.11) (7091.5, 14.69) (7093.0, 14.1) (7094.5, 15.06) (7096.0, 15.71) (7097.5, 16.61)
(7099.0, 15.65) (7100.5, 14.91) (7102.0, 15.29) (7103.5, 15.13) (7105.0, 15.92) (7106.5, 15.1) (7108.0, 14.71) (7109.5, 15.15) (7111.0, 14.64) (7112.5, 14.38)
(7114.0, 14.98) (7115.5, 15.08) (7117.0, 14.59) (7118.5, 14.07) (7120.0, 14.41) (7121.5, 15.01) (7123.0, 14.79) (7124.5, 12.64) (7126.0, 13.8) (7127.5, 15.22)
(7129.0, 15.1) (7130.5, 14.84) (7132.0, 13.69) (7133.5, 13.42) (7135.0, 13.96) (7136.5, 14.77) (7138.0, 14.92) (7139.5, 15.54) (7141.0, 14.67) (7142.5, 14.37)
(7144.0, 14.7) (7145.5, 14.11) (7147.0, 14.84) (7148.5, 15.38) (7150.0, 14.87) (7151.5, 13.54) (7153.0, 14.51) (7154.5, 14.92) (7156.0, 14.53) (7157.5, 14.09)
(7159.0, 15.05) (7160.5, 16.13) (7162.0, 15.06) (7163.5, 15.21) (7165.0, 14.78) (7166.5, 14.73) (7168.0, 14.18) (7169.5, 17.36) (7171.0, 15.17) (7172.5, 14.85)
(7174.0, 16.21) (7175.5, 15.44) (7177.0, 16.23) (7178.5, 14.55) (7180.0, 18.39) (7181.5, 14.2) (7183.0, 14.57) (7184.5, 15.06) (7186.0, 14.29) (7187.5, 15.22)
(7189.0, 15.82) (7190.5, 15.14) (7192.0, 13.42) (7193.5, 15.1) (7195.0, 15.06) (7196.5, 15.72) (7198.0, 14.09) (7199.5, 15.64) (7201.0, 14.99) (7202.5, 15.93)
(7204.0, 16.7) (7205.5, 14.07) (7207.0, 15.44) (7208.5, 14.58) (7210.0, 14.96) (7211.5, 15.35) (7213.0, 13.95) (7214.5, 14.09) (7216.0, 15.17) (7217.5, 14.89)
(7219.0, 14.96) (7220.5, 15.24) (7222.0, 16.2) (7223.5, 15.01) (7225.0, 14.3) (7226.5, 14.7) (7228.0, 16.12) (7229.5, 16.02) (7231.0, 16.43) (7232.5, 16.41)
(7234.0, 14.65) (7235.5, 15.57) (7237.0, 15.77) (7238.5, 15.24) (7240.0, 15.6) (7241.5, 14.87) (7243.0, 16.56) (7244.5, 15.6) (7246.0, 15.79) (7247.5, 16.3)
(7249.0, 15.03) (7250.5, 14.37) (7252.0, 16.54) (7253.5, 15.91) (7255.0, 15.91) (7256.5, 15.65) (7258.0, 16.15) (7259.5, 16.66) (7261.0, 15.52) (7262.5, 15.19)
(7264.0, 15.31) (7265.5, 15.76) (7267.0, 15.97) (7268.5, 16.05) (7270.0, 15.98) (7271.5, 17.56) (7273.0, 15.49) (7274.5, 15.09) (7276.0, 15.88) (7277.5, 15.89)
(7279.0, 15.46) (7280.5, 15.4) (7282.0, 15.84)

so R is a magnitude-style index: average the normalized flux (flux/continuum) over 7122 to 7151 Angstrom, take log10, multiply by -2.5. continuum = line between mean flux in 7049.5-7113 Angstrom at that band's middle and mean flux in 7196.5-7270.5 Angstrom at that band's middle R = 0.07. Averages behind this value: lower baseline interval 15.6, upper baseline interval 15.5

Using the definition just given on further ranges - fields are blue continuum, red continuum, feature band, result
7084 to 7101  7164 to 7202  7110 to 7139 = 0.06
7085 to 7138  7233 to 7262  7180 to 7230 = 0.02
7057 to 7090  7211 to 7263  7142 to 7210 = 0.03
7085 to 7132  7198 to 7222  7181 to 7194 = 0.02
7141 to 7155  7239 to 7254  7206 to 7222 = 0.03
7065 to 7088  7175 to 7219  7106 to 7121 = 0.05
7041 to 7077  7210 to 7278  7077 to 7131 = 0.08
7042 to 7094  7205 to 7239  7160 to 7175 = 0.01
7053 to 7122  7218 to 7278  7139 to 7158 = 0.06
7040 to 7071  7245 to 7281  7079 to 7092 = 0.07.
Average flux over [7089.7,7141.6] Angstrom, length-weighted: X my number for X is 14.8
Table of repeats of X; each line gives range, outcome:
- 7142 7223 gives 15.1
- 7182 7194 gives 14.8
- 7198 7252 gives 15.3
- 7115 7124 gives 14.6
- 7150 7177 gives 15.1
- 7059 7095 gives 15.4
